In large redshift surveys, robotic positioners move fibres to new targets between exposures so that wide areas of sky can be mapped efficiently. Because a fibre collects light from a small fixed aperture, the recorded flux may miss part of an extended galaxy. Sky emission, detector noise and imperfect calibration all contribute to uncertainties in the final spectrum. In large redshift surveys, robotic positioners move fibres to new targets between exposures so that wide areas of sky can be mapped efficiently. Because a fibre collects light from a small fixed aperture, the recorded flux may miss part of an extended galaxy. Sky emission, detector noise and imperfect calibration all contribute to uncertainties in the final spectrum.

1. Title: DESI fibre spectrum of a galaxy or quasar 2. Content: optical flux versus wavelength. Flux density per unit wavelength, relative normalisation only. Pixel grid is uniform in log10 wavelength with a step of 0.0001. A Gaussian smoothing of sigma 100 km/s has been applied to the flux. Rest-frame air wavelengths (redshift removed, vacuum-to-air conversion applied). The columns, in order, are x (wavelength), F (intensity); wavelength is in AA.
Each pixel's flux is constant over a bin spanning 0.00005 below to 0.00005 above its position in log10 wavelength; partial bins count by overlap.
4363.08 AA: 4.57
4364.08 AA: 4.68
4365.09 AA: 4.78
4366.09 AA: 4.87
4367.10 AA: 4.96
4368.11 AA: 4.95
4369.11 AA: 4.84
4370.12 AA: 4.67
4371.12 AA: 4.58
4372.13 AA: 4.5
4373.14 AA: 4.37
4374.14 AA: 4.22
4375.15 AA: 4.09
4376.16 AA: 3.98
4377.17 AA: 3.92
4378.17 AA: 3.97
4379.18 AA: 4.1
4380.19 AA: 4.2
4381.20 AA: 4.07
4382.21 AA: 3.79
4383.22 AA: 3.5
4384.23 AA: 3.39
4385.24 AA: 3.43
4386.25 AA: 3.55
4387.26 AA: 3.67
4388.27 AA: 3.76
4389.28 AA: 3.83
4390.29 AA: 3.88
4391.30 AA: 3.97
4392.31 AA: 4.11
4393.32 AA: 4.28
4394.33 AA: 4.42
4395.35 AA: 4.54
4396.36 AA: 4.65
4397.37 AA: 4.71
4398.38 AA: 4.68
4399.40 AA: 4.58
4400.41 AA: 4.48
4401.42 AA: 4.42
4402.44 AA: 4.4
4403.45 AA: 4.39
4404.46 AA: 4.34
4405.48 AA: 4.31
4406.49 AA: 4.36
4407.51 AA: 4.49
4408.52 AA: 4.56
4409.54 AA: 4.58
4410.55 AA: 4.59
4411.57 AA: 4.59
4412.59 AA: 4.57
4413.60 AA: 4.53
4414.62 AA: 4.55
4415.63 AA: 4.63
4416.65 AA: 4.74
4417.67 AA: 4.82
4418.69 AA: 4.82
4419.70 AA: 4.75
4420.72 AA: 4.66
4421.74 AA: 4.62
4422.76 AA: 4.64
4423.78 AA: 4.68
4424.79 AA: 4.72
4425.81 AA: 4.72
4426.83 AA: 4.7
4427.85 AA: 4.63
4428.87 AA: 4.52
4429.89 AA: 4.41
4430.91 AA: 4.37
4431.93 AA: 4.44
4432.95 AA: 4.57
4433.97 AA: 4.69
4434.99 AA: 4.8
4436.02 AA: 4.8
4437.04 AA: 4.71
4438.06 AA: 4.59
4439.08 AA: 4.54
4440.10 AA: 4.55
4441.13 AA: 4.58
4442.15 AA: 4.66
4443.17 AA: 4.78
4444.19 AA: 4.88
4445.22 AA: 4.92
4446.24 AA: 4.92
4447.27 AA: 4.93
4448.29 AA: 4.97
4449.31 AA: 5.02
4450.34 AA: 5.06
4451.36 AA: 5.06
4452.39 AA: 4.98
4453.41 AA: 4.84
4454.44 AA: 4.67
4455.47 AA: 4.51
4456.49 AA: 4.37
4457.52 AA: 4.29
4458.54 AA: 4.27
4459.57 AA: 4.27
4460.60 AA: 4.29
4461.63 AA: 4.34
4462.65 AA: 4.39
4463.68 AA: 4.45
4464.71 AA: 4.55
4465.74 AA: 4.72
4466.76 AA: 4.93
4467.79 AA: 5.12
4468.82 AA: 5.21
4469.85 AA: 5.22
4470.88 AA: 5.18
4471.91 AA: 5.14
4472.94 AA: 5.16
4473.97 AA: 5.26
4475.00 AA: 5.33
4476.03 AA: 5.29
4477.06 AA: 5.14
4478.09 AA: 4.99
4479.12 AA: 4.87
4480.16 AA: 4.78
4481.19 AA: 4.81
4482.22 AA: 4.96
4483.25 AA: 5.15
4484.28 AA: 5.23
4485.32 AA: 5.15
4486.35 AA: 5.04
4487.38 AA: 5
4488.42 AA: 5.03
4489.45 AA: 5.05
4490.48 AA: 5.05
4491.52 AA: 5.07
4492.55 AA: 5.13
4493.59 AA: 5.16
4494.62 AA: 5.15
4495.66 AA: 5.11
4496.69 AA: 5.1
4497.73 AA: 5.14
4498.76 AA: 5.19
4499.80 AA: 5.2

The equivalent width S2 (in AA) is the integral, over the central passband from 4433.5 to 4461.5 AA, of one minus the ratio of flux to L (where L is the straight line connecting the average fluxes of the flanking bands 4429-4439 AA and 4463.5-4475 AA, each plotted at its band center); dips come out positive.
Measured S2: 0.3 AA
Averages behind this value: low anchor 4.59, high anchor 5.03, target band 4.7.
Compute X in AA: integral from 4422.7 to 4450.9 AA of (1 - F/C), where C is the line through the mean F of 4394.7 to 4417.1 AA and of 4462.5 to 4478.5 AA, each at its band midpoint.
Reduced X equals 0.33 AA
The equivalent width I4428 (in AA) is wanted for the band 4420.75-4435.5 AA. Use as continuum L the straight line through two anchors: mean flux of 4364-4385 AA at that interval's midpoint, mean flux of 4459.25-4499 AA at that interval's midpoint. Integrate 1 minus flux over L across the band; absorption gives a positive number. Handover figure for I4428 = 0.1 AA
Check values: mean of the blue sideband 4.29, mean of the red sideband 4.98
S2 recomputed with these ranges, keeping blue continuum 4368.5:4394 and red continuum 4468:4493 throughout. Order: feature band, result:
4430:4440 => 0.0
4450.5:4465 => 0.9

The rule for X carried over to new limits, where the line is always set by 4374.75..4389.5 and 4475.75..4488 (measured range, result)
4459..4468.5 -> 0.46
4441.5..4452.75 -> -0.77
